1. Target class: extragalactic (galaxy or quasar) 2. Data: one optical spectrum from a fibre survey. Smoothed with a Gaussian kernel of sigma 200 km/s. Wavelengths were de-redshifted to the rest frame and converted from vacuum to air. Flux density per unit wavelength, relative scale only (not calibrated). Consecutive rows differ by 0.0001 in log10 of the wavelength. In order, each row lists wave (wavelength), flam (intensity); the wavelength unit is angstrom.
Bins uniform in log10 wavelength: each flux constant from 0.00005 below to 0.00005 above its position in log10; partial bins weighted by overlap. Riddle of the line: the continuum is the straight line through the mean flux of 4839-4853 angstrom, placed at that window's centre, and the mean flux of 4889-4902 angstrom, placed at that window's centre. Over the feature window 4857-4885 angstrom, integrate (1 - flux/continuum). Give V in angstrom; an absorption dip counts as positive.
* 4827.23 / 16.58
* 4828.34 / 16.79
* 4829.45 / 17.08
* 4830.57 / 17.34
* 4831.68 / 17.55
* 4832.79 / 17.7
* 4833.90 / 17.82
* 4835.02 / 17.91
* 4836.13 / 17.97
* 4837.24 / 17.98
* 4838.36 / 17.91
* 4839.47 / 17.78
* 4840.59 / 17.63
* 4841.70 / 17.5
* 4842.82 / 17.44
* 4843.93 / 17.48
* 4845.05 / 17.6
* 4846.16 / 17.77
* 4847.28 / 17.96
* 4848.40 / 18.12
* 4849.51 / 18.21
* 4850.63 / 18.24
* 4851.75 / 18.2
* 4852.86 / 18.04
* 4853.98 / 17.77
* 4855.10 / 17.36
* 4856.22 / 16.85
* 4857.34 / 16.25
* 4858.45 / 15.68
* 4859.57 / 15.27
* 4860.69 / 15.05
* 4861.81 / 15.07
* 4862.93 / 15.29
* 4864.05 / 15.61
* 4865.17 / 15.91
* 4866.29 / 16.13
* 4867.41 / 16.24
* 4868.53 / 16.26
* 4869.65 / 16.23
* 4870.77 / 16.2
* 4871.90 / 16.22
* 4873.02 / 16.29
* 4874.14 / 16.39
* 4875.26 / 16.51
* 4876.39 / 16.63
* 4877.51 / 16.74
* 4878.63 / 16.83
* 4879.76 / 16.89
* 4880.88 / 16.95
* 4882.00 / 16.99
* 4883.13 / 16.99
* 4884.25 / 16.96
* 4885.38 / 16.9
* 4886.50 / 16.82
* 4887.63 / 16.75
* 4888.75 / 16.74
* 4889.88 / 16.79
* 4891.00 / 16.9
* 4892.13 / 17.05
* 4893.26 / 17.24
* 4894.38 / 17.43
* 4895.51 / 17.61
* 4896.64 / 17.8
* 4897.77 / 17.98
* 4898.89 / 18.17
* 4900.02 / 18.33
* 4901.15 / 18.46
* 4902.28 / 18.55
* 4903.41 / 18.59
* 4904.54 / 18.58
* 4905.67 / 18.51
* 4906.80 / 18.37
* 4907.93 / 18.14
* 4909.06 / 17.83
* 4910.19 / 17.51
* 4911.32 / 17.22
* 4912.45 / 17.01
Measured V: 2.4 angstrom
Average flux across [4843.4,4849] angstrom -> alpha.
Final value 17.8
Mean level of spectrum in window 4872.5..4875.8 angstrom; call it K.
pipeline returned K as 16.4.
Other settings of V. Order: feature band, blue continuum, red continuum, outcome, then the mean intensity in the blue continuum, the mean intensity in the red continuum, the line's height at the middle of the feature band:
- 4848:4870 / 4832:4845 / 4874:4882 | 0.82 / 17.7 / 16.7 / 17.2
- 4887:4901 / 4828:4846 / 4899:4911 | 0.56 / 17.6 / 18.3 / 18.1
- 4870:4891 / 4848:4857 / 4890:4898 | 0.97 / 17.8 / 17.4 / 17.5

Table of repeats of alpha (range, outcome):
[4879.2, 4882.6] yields 17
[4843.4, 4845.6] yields 17.5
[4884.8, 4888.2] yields 16.8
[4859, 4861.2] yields 15.2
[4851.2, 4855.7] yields 17.8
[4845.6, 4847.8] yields 17.9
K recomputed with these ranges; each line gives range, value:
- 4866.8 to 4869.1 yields 16.3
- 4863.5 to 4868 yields 16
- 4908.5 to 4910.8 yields 17.7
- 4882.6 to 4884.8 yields 17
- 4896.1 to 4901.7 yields 18.2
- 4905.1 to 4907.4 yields 18.4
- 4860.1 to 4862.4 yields 15.1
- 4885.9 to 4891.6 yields 16.8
